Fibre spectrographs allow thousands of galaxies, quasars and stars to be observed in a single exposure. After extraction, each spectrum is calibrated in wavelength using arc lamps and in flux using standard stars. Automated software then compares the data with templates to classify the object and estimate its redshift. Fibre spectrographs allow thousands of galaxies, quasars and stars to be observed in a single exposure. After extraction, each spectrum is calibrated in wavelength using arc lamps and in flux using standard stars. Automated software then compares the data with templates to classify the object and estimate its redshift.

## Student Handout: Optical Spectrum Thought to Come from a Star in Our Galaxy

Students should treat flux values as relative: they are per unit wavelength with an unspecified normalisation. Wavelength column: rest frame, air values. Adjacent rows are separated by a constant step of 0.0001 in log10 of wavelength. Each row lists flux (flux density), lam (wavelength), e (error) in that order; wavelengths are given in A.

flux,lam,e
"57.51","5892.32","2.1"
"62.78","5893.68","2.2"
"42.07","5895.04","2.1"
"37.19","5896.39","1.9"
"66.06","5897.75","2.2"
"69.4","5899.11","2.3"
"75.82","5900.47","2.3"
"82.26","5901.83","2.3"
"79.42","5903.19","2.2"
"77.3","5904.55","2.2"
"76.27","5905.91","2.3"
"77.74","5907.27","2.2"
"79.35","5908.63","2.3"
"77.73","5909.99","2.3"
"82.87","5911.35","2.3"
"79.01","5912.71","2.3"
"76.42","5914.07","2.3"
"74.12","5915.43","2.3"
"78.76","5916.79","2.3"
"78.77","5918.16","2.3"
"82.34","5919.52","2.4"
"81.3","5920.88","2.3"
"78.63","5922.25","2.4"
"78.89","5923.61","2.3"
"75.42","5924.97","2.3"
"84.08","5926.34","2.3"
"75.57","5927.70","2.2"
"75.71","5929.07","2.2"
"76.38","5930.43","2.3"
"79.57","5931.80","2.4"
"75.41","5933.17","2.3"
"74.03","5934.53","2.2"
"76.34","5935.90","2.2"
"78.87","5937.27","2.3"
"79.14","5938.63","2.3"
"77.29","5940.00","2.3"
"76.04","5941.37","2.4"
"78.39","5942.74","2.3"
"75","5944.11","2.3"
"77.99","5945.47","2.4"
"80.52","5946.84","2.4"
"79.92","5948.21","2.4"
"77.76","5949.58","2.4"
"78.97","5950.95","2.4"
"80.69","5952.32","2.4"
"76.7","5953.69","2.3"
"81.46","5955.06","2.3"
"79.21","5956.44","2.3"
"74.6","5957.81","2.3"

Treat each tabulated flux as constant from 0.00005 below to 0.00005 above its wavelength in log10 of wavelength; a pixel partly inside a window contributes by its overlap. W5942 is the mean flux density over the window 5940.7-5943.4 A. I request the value 77.2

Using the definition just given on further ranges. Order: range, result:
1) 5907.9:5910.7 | 78.6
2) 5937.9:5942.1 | 77.5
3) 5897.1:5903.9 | 74.6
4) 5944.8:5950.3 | 79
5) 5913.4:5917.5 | 76.4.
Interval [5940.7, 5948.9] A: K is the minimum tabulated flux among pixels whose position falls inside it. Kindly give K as 75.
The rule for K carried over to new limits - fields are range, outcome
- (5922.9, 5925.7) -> 75.42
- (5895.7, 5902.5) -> 37.19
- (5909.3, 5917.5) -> 74.12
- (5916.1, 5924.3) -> 78.63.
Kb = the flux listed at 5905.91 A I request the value 76.27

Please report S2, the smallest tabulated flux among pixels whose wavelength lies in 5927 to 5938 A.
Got 74.03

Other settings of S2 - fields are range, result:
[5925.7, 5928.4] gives 75.57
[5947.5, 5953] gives 77.76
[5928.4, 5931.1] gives 75.71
